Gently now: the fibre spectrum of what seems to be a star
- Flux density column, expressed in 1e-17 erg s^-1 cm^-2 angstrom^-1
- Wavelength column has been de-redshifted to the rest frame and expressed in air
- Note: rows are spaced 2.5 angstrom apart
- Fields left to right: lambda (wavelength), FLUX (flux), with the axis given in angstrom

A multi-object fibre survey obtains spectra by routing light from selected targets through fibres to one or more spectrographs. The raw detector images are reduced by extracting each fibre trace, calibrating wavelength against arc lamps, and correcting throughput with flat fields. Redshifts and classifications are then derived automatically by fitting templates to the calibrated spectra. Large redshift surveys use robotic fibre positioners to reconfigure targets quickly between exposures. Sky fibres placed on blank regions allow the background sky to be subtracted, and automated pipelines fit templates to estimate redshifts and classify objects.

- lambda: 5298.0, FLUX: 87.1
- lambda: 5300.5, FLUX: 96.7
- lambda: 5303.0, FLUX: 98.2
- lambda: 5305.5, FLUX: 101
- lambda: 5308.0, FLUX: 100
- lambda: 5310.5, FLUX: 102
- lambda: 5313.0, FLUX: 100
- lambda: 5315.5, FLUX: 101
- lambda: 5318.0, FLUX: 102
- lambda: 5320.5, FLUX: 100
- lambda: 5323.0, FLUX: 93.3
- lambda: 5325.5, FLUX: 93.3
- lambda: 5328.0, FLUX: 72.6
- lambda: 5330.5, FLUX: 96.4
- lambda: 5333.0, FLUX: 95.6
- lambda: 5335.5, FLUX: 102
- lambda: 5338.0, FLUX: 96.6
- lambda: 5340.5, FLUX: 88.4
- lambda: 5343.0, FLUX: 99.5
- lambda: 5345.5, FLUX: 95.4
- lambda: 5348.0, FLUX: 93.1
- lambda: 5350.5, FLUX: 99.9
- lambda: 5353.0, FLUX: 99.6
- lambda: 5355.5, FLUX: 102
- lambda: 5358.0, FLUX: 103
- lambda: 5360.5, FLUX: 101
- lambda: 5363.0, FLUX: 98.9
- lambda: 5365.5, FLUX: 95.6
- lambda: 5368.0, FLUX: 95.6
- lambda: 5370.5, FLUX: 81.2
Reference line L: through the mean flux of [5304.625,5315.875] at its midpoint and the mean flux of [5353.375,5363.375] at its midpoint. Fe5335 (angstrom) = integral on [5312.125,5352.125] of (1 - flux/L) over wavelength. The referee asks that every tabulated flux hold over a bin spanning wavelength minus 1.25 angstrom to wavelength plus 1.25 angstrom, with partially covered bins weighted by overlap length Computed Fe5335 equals 2.2 angstrom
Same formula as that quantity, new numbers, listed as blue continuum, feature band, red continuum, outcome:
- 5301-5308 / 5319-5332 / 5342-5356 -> 1.0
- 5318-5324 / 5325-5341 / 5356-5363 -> 1.1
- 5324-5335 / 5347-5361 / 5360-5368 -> -0.6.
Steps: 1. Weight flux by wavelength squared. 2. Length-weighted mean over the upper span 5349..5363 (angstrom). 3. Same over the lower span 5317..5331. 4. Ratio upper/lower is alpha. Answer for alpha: 1.10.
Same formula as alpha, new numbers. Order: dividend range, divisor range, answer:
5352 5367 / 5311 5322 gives 1.01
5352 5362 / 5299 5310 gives 1.05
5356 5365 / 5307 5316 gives 1.02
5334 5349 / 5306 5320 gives 0.96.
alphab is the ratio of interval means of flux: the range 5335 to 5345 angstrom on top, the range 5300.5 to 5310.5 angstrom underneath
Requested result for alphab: 0.96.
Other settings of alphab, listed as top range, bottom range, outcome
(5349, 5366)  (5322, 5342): 1.08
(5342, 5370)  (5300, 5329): 1.01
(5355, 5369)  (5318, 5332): 1.08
